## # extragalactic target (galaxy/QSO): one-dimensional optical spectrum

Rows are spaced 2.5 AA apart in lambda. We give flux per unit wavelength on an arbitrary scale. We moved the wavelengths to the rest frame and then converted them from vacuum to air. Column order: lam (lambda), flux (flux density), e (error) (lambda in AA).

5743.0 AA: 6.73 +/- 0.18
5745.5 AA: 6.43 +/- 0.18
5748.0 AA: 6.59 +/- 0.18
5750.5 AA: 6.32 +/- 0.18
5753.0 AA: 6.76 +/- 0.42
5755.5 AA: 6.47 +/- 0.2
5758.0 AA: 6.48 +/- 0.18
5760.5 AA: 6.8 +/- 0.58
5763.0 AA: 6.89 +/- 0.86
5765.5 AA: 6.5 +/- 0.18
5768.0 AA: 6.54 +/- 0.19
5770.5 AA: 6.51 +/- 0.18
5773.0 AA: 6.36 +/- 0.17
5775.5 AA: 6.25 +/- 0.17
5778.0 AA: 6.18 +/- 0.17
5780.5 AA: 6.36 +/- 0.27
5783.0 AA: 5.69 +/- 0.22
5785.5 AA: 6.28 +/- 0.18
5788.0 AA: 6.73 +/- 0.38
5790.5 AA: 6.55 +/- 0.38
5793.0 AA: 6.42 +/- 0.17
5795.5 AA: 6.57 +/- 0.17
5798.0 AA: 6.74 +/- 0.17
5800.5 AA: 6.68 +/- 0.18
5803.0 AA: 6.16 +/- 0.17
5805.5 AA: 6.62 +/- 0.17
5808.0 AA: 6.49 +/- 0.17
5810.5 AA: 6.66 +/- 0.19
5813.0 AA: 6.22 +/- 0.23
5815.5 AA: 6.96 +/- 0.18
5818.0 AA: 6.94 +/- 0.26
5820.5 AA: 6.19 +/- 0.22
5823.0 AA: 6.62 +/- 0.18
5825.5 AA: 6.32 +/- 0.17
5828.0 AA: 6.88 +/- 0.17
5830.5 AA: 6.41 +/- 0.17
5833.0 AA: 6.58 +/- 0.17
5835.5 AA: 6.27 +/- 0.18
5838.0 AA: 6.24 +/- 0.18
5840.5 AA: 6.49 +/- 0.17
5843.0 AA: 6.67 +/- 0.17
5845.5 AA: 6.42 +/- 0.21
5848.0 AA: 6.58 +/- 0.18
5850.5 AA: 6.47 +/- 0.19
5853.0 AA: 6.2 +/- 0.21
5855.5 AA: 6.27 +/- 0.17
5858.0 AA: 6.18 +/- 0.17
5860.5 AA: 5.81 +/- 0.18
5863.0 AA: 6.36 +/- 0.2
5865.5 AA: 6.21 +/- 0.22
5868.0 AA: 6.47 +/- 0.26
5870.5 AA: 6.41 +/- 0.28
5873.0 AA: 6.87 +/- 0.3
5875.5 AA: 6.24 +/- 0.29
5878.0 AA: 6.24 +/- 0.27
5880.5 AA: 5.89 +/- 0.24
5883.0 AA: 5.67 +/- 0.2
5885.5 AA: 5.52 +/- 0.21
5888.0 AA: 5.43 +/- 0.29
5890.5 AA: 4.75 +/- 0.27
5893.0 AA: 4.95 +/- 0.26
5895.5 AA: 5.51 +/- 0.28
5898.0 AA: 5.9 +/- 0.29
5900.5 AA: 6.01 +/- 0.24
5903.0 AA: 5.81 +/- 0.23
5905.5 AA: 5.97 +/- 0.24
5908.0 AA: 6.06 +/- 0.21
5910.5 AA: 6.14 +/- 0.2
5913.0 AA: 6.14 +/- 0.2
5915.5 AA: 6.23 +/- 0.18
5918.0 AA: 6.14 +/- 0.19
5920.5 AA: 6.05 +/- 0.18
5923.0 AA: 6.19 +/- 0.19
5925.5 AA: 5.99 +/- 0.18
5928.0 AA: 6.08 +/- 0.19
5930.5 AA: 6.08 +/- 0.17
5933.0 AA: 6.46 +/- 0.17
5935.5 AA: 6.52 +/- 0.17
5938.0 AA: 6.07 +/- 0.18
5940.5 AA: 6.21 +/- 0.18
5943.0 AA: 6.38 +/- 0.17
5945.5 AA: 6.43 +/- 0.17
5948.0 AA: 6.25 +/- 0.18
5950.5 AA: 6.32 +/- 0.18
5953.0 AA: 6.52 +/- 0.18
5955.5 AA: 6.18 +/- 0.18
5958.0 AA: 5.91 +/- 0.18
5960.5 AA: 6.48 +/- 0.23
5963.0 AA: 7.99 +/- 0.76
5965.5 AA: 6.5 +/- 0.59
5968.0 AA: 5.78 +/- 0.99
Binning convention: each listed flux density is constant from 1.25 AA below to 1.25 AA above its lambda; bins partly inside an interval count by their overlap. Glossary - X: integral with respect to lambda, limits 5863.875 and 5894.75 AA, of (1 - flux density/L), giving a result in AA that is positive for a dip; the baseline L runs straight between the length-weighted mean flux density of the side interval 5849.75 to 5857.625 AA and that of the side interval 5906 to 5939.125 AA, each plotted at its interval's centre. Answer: 1.8 AA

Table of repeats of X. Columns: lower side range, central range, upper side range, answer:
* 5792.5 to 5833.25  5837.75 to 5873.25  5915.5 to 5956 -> 0.45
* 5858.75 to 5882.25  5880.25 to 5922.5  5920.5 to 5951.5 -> 3.19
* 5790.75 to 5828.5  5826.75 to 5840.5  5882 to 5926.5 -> -0.24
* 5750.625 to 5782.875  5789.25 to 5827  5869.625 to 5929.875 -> -1.46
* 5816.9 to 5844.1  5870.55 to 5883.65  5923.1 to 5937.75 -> 0.30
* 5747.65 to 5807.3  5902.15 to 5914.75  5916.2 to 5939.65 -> 0.36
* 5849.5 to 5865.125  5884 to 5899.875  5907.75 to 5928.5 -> 2.02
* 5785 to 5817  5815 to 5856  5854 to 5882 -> -0.59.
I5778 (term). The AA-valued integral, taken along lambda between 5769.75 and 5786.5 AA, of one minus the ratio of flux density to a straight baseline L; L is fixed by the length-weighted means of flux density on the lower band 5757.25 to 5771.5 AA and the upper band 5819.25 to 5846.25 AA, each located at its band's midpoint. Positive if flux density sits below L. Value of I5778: 0.9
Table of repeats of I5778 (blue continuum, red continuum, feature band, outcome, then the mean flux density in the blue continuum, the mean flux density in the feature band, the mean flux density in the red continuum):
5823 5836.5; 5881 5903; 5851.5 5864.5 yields -0.3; 6.51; 6.17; 5.5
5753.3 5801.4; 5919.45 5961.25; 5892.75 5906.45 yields 1.2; 6.48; 5.74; 6.24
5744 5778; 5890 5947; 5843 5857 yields -0.4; 6.52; 6.41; 6.02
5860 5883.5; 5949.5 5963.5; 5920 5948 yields 0.9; 6.25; 6.23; 6.49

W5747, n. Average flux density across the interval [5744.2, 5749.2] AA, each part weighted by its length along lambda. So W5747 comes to 6.51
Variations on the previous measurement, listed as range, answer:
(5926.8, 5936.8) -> 6.28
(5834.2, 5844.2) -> 6.42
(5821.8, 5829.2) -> 6.6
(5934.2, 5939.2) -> 6.3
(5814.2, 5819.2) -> 6.94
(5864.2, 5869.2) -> 6.34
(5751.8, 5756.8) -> 6.61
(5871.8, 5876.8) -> 6.55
